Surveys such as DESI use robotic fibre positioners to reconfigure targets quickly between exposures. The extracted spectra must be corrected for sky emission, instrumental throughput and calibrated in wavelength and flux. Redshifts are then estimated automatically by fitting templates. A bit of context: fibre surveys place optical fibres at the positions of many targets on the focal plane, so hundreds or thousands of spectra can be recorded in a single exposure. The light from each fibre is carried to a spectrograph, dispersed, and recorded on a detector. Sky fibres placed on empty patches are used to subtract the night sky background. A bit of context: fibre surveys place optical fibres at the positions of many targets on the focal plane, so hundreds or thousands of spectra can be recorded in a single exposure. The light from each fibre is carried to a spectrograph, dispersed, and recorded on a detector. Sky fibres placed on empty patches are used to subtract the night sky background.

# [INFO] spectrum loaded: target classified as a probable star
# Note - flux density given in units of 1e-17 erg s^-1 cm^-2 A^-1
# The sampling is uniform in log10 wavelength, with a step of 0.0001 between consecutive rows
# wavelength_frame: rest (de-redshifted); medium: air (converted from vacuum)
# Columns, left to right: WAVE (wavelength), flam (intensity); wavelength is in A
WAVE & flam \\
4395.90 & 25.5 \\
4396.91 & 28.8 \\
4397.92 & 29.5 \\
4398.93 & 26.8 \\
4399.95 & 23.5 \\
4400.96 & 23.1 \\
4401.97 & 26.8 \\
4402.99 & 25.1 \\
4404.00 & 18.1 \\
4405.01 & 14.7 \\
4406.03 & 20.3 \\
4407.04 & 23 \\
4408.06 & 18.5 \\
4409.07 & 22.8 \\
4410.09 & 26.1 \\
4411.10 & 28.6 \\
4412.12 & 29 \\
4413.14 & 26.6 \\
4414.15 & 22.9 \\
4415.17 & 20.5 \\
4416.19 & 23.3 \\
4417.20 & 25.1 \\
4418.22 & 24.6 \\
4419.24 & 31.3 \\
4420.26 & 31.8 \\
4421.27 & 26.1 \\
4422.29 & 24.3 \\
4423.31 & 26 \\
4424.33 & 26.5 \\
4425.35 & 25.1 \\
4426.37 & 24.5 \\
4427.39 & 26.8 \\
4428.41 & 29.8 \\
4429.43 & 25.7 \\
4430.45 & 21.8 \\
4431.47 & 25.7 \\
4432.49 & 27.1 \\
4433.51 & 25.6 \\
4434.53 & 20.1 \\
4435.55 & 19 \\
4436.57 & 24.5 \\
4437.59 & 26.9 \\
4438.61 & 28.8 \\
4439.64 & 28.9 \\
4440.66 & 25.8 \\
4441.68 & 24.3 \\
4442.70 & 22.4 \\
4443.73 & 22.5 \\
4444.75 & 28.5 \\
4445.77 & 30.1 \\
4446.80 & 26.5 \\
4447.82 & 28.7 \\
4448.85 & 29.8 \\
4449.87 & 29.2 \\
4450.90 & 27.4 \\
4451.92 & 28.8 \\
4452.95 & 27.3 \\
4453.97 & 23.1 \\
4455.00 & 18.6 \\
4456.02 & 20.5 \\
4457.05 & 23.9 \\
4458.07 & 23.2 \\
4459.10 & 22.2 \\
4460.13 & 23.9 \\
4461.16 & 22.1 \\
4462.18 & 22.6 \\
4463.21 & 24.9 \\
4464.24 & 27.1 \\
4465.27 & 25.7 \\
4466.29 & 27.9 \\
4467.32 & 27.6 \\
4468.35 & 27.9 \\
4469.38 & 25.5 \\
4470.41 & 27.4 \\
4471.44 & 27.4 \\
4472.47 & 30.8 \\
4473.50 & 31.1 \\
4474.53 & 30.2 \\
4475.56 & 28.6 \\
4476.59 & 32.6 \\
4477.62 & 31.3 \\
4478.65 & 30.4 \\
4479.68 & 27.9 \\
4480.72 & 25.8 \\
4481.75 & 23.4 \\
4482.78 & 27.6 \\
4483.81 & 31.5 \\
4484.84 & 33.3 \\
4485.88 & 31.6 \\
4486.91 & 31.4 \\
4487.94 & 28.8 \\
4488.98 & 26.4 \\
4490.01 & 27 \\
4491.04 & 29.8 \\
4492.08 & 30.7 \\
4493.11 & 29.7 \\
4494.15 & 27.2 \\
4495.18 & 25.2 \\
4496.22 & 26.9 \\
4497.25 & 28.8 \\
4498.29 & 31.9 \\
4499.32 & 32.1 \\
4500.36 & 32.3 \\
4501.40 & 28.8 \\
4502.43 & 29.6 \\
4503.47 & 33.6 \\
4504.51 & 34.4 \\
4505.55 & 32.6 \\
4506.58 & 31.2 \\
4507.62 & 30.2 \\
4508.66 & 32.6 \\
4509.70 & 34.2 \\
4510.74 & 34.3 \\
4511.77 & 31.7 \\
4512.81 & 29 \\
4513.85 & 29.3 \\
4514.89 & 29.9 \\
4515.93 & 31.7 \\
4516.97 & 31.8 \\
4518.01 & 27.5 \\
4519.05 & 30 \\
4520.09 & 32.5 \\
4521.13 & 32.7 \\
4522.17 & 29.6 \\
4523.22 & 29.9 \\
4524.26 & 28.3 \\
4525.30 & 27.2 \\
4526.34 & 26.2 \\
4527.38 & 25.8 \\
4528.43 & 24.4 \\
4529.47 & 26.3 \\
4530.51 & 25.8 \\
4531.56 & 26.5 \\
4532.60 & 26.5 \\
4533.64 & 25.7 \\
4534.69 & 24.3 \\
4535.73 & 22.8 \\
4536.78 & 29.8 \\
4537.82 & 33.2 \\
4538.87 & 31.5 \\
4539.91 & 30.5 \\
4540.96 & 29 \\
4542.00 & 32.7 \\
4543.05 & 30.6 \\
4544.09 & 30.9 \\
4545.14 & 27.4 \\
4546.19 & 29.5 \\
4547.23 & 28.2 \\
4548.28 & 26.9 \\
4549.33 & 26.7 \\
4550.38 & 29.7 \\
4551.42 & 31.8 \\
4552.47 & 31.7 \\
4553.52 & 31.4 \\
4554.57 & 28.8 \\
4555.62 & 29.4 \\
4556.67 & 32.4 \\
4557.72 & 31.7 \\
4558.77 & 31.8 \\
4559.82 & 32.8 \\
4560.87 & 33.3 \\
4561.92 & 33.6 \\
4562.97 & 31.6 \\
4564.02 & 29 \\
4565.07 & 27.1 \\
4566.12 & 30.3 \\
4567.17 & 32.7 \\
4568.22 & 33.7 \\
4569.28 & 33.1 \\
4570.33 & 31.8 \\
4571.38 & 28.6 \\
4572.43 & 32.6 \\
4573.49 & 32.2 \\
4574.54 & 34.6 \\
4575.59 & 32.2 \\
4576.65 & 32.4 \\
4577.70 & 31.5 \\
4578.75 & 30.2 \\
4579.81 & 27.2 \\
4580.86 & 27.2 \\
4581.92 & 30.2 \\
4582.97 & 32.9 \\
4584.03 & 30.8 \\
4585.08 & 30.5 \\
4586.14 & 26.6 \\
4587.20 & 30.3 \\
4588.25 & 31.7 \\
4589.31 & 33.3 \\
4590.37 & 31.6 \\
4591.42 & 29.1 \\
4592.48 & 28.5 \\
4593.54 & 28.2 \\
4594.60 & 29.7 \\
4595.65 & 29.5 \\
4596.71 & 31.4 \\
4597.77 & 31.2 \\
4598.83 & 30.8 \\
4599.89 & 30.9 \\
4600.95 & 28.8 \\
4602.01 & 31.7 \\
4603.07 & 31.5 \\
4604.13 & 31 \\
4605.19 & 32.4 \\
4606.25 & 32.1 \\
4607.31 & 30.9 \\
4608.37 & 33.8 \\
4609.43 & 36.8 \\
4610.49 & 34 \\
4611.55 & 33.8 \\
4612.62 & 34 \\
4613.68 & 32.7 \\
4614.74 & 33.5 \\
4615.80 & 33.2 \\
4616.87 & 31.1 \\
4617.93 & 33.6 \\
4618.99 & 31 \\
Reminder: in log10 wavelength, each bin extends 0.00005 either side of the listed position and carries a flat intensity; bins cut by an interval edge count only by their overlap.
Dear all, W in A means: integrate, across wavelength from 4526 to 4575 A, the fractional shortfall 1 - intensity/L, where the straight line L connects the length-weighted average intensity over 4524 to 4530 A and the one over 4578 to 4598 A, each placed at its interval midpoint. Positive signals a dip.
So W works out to -3.5 A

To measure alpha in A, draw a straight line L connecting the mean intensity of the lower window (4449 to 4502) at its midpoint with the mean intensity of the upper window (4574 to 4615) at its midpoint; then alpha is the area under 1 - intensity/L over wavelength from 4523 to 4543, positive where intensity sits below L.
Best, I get 1.1 A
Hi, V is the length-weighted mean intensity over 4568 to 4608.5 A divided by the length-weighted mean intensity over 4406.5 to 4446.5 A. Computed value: 1.2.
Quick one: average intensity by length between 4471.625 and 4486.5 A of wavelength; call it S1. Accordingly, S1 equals 29.7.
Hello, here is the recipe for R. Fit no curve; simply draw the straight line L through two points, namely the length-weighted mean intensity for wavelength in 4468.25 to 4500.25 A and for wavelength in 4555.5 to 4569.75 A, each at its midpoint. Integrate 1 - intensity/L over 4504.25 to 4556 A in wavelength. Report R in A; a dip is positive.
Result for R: 1.9 A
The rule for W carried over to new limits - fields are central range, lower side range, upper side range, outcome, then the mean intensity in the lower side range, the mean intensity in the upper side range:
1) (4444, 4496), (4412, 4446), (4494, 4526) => 1.35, 25.6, 30.6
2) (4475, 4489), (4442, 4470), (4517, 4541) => -1.60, 25.5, 28.1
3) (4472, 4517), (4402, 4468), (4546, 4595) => -4.40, 25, 30.7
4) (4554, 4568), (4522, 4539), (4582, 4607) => -1.16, 27.1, 30.6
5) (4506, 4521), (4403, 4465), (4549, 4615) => -1.53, 24.9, 31.2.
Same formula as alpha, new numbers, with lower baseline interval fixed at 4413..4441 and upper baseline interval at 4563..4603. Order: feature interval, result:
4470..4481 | -0.96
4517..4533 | 0.37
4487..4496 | -0.18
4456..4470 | 1.00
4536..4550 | -0.14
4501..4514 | -1.65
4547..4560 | -0.23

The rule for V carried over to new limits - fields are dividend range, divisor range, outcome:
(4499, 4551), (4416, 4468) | 1.15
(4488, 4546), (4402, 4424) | 1.21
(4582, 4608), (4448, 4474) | 1.19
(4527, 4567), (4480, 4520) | 0.97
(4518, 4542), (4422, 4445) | 1.12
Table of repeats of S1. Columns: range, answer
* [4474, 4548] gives 29.5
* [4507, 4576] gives 30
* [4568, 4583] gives 31.3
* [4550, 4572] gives 31.3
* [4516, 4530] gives 28.7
